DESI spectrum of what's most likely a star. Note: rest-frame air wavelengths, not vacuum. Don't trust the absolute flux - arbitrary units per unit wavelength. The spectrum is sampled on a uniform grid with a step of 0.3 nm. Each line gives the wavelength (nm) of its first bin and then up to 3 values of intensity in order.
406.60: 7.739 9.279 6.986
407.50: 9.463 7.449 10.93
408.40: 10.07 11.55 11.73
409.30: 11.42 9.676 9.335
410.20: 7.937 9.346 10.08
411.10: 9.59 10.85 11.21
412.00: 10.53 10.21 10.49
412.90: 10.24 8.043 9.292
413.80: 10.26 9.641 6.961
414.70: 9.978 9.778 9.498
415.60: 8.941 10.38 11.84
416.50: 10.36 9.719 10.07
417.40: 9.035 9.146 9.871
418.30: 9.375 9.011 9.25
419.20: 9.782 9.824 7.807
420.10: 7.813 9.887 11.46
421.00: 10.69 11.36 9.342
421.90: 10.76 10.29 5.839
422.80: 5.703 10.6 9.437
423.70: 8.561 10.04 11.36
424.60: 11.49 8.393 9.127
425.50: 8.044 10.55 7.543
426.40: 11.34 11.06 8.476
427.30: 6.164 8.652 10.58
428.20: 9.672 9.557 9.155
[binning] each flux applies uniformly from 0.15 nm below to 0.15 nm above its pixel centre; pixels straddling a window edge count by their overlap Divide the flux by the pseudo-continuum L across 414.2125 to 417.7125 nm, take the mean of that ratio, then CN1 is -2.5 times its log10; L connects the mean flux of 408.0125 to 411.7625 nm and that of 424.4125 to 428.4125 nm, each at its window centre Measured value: 0.028 mag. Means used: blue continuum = 10.3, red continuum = 9.34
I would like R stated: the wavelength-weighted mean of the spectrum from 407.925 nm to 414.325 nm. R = 10.1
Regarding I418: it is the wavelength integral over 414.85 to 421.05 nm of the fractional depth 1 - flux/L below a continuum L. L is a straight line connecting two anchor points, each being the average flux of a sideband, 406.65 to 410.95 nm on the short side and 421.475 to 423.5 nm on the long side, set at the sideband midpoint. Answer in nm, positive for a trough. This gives -0.40 nm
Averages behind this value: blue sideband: 9.62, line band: 9.68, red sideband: 8.83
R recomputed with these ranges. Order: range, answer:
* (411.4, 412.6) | 10.7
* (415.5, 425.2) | 9.6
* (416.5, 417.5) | 9.75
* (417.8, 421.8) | 9.66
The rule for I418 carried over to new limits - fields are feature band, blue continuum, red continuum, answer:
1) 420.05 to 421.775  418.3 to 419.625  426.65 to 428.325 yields -0.165 nm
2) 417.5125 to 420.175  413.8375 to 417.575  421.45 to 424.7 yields 0.119 nm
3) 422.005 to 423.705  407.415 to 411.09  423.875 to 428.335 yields 0.199 nm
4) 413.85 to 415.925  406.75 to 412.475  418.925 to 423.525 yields 0.076 nm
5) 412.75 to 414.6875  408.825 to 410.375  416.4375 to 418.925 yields 0.126 nm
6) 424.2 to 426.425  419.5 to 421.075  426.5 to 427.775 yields -0.164 nm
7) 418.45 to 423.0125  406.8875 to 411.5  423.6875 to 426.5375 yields 0.202 nm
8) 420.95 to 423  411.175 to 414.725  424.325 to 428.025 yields 0.085 nm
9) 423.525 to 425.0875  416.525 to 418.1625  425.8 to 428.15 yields -0.100 nm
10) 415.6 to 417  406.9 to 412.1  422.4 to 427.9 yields -0.125 nm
